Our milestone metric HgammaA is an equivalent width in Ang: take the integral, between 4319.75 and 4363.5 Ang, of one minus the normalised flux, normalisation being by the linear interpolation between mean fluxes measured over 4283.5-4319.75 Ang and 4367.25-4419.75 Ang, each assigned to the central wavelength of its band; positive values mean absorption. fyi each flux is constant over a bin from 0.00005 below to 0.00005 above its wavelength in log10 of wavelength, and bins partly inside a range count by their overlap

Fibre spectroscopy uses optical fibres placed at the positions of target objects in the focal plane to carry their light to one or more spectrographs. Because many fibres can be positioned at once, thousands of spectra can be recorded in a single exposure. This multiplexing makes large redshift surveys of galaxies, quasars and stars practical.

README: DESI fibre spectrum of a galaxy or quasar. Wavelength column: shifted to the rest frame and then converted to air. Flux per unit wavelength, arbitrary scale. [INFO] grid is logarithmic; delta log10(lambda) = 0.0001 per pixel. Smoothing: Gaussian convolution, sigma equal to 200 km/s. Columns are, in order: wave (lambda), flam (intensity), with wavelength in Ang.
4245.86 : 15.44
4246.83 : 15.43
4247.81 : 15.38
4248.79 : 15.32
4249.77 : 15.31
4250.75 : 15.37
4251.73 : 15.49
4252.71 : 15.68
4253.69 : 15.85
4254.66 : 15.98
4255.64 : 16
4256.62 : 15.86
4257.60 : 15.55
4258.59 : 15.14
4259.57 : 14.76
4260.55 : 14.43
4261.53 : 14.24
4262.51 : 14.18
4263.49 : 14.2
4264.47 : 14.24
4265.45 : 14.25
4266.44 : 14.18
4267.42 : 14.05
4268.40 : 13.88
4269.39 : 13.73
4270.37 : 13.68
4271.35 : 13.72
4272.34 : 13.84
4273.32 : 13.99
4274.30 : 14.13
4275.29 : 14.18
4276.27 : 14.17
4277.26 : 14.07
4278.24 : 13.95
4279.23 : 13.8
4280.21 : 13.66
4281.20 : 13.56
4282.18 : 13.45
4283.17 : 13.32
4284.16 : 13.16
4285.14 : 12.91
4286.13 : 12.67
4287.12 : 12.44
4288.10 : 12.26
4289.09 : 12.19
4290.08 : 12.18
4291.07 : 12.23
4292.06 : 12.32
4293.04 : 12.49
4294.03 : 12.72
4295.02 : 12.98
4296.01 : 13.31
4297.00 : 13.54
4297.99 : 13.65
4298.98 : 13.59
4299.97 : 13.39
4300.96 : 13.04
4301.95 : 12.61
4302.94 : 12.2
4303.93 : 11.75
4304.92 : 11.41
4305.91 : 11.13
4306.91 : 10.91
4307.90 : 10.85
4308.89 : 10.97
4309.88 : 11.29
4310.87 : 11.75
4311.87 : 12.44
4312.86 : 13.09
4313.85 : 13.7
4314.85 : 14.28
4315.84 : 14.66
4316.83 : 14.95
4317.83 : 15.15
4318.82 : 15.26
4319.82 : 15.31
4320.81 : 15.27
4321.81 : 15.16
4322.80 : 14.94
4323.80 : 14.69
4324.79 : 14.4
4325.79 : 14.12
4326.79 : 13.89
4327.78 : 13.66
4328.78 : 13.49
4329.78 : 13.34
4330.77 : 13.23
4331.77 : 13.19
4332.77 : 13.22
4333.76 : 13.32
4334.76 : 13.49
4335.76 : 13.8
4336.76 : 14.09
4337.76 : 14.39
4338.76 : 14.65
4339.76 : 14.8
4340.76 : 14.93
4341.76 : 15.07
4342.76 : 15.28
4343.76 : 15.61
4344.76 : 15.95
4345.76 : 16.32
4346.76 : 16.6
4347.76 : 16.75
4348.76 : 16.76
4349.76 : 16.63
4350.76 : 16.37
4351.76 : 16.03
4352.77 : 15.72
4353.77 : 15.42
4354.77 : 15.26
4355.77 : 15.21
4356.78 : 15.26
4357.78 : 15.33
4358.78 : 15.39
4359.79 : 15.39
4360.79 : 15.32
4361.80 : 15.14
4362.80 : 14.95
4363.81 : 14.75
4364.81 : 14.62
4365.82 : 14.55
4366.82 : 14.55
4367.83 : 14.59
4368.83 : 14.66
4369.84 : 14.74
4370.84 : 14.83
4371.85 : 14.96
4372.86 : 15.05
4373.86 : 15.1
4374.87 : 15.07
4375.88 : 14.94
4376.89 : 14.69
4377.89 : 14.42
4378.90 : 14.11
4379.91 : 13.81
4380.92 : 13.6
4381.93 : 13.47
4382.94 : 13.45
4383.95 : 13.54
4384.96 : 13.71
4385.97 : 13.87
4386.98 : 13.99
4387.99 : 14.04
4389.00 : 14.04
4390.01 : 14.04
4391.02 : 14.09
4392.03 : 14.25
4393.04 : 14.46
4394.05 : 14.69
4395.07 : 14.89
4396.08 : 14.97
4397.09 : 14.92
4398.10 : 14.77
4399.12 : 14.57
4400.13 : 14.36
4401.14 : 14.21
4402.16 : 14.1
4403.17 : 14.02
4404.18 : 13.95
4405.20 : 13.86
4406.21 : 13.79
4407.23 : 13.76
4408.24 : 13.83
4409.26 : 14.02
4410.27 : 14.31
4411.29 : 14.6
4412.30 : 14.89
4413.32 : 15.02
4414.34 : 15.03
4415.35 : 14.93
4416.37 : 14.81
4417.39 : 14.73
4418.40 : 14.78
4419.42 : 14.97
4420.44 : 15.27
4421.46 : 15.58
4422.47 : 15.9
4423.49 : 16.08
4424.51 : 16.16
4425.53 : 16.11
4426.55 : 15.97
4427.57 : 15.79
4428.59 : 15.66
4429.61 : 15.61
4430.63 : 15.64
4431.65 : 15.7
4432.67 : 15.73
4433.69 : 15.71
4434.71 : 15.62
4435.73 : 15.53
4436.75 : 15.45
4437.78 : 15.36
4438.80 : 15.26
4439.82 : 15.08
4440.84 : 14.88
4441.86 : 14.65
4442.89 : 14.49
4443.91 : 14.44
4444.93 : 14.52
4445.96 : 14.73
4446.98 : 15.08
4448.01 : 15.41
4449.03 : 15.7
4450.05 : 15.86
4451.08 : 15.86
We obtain -4.7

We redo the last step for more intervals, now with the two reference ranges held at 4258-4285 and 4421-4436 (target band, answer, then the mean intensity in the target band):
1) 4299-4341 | 3.1 Ang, 13.5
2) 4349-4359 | -0.5 Ang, 15.7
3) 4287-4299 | 1.3 Ang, 12.7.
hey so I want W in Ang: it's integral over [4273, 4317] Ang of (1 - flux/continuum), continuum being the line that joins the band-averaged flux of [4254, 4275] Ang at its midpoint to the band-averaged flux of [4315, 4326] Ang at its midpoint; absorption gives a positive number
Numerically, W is 5.4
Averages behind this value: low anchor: 14.5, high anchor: 14.9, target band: 12.9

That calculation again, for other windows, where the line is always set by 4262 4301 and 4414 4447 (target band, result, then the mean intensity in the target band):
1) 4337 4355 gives -1.8 Ang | 15.7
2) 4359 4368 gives -0.3 Ang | 14.9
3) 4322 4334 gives 0.2 Ang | 13.8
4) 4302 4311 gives 1.5 Ang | 11.4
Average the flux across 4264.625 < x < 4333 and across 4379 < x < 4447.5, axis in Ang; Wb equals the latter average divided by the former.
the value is 1.10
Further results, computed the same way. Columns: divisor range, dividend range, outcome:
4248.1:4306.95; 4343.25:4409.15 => 1.08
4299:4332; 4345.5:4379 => 1.15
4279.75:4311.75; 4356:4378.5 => 1.19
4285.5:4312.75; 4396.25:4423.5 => 1.19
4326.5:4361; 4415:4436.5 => 1.04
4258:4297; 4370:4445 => 1.09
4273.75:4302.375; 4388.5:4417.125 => 1.09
